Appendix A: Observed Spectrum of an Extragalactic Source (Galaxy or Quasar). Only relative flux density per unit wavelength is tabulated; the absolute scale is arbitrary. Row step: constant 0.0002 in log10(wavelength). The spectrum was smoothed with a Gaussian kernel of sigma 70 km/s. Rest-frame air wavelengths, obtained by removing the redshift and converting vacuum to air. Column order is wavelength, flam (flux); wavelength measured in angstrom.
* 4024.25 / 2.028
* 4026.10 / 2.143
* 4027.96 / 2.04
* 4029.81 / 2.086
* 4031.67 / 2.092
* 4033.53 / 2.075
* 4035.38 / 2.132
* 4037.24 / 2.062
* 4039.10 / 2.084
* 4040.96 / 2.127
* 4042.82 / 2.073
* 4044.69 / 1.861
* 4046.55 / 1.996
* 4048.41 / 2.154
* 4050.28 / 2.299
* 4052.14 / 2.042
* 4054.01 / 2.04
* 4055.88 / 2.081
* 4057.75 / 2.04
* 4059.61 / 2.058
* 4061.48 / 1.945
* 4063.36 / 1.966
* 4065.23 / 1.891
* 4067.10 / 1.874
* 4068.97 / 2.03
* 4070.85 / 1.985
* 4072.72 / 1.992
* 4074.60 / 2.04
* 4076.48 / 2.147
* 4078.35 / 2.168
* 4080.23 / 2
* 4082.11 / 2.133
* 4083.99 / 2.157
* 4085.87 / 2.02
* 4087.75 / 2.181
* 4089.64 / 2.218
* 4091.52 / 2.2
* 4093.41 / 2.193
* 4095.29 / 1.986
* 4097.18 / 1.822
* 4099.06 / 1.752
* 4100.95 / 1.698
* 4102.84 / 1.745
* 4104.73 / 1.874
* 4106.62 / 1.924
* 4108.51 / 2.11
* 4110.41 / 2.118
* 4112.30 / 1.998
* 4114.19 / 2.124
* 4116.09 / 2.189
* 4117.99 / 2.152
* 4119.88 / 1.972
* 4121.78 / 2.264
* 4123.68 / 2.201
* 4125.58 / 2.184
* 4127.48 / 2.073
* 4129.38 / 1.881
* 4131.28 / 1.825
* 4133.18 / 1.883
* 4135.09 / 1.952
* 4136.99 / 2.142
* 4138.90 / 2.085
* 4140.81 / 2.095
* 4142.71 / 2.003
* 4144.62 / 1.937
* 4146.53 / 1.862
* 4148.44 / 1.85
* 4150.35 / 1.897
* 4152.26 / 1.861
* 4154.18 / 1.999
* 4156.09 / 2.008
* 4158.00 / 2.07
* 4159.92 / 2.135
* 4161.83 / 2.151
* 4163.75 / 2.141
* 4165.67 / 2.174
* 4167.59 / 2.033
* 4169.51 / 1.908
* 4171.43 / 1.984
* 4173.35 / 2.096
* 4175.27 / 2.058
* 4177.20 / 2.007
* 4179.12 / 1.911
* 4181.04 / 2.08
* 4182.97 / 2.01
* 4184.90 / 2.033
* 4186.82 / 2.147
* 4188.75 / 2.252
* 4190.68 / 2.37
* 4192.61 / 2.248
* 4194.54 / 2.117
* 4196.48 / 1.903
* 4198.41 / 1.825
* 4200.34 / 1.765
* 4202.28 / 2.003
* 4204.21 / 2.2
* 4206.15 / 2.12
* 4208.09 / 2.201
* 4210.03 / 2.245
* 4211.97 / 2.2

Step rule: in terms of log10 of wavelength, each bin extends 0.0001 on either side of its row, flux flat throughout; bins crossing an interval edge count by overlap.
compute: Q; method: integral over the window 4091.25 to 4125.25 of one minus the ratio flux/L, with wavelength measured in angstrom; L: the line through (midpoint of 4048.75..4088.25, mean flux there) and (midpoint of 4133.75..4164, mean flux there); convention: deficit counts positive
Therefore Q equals 0.2 angstrom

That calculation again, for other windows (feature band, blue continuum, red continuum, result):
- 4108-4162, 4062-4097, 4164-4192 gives 1.0 angstrom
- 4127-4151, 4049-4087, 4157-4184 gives 1.1 angstrom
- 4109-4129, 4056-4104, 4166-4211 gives -0.9 angstrom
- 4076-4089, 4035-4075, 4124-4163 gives -0.6 angstrom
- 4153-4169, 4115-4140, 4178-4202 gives -0.2 angstrom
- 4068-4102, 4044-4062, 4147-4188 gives 0.2 angstrom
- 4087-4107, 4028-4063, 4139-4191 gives 0.9 angstrom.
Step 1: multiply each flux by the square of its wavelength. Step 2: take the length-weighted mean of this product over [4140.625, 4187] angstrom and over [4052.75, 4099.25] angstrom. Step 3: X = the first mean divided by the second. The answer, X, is 1.0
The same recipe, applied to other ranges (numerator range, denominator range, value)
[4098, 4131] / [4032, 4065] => 1.01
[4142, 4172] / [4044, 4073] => 1.04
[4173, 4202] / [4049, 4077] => 1.08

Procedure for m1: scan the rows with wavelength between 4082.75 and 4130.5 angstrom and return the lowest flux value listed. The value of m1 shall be 1.698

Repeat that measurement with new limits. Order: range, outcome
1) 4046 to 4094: 1.874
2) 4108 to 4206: 1.765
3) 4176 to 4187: 1.911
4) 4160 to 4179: 1.908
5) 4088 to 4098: 1.822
